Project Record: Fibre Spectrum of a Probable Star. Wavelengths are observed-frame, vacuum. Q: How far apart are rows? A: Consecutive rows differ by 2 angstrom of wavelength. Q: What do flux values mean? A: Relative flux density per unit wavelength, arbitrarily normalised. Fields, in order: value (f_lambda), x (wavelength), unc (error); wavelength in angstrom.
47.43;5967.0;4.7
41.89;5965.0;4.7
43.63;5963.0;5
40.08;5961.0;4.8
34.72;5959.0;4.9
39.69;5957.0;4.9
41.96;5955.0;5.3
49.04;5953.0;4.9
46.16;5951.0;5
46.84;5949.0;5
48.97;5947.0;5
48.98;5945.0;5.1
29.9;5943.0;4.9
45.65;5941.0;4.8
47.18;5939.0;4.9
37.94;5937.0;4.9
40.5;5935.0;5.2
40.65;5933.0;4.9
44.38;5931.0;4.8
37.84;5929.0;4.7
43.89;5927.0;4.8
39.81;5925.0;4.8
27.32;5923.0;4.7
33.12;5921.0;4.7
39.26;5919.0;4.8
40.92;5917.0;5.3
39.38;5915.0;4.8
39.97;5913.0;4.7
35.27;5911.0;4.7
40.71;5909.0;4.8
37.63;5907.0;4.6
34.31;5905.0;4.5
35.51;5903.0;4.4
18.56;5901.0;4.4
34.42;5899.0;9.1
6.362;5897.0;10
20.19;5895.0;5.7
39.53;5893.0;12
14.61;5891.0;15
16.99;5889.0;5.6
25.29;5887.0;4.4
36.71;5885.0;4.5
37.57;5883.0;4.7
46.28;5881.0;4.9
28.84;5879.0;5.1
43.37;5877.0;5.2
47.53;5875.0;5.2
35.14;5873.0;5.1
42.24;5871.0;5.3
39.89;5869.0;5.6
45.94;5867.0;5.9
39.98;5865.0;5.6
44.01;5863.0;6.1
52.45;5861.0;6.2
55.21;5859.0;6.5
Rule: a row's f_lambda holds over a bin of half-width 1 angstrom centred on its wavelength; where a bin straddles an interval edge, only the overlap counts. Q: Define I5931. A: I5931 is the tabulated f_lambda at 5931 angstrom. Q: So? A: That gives 44.38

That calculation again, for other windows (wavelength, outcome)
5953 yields 49.04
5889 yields 16.99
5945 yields 48.98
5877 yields 43.37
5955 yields 41.96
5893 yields 39.53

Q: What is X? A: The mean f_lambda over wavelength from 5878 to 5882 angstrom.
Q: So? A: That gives 37.6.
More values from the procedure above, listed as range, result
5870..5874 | 38.7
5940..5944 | 37.8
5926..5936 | 41.5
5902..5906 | 34.9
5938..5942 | 46.4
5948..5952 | 46.5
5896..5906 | 25.8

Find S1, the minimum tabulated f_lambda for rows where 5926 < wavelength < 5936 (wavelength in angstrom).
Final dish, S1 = 37.84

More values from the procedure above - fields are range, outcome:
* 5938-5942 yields 45.65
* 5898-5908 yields 18.56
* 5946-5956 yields 41.96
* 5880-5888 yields 25.29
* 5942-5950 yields 29.9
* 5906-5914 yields 35.27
